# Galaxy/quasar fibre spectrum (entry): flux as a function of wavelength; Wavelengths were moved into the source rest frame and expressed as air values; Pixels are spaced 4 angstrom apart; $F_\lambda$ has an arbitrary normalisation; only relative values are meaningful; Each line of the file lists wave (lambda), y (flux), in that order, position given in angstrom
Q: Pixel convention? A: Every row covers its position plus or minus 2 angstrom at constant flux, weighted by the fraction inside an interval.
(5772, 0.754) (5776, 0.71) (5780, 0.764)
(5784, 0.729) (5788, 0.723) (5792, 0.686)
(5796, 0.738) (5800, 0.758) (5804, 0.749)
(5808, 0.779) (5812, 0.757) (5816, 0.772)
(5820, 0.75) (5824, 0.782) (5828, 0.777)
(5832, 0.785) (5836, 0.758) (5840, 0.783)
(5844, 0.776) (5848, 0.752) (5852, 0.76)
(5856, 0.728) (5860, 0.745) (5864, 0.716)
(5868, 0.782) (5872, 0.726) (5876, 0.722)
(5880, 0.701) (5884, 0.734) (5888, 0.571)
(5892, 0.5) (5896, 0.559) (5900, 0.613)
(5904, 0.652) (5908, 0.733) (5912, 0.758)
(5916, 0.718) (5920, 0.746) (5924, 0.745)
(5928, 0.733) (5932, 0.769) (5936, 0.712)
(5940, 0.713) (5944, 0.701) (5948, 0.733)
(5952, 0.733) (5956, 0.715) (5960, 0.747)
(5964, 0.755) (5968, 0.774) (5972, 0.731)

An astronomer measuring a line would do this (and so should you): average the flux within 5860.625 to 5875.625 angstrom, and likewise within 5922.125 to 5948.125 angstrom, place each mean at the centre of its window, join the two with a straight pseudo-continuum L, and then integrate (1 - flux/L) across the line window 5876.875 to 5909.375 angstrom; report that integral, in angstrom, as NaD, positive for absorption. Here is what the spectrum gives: 4.5 angstrom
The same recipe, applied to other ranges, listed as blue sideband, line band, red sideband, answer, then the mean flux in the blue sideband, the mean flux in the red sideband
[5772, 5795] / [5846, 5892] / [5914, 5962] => 1.04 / 0.726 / 0.73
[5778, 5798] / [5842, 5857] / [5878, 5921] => -1.41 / 0.728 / 0.66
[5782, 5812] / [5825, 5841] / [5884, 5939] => -1.23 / 0.739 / 0.68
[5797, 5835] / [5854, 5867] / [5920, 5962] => 0.35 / 0.767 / 0.731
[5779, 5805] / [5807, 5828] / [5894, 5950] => -1.16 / 0.734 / 0.706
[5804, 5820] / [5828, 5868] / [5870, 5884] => -1.03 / 0.764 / 0.719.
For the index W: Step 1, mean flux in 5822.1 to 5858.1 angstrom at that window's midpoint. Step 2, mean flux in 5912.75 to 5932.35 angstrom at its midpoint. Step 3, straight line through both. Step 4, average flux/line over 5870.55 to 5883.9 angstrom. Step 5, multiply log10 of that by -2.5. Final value 0.054 mag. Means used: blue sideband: 0.767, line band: 0.718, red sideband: 0.741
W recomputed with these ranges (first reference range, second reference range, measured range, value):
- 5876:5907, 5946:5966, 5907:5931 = -0.10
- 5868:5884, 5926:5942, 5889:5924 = 0.11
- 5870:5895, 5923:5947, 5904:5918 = -0.05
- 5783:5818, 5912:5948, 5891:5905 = 0.25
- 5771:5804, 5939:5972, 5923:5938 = -0.01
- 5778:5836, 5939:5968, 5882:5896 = 0.24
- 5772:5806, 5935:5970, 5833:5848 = -0.05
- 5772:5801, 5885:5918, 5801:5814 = -0.07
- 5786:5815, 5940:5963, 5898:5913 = 0.07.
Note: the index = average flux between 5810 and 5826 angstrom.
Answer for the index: 0.765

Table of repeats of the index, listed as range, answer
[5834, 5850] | 0.767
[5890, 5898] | 0.53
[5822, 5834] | 0.781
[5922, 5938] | 0.74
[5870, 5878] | 0.724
